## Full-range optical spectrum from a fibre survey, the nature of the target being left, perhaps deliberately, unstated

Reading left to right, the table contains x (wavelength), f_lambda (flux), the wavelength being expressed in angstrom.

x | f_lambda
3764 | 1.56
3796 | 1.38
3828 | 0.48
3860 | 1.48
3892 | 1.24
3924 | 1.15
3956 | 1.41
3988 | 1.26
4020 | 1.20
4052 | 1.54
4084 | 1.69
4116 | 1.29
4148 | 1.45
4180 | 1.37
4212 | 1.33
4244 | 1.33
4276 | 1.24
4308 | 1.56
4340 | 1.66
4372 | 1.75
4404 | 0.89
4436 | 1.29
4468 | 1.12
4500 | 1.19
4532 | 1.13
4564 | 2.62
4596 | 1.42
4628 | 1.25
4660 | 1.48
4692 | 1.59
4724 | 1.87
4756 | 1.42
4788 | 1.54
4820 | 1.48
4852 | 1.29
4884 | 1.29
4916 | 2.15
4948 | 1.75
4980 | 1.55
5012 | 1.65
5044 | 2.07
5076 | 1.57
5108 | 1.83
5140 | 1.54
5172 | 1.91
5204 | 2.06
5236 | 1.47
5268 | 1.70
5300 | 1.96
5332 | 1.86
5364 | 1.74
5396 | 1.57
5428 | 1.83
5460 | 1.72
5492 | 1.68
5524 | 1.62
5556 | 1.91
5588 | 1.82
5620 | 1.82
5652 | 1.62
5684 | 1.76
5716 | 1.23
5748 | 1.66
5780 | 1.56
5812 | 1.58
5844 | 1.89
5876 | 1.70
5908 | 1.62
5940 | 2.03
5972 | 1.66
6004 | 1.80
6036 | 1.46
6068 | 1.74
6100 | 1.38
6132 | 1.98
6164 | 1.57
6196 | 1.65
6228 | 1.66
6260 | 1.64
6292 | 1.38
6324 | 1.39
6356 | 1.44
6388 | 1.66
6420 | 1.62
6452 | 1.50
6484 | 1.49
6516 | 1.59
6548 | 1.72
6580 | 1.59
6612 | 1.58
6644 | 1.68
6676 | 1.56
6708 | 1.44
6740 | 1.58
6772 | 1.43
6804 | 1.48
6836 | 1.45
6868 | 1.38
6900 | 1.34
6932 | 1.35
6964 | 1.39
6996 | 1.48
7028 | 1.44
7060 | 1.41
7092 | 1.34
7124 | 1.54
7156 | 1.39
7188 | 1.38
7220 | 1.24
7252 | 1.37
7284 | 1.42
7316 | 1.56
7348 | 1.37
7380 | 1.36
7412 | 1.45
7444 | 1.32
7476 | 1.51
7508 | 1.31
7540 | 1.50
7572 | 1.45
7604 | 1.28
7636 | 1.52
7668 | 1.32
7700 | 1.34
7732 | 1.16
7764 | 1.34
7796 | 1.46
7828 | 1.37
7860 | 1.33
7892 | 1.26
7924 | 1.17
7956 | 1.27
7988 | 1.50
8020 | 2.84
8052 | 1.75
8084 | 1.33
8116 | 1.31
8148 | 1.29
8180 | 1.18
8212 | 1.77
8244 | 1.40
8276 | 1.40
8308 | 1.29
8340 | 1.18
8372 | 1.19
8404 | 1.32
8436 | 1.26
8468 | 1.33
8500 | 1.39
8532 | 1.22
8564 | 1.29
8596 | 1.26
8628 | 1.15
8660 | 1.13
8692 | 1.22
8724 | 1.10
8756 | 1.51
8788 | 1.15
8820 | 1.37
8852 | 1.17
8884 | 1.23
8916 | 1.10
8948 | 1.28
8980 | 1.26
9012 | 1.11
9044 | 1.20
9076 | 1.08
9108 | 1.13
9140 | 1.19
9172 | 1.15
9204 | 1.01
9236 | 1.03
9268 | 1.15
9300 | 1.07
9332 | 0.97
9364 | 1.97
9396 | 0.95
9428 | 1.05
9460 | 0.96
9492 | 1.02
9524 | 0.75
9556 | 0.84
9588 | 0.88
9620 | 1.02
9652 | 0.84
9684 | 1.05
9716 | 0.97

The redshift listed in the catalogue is 0.222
